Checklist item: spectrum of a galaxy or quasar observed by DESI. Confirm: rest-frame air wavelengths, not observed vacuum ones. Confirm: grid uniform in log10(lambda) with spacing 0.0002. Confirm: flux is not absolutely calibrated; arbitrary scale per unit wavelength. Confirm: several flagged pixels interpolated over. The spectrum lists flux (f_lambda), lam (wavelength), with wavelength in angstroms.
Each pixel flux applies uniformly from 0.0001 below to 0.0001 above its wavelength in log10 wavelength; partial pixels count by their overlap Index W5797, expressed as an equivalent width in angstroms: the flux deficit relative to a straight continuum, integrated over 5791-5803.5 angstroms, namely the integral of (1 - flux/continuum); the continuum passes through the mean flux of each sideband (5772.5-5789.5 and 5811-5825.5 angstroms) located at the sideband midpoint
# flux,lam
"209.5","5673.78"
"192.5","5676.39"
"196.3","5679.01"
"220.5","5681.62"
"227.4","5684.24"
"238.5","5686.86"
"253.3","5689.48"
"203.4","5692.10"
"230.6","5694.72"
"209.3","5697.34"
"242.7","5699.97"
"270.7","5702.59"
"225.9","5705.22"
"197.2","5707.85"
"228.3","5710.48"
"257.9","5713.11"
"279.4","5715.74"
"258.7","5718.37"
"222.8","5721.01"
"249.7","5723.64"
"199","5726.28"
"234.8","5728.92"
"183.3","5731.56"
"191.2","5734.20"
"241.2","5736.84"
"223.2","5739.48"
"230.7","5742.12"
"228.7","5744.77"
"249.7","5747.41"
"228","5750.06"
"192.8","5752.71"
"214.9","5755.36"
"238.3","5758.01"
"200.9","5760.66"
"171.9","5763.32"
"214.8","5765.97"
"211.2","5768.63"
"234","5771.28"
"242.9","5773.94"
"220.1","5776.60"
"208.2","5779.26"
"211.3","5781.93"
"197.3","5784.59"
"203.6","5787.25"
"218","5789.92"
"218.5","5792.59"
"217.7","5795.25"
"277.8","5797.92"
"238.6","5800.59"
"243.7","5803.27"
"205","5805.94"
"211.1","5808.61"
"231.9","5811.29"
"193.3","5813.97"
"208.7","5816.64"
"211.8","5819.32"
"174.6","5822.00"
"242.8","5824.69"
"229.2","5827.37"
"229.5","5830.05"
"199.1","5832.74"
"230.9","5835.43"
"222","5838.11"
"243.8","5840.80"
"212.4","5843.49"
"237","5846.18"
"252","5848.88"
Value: -1.6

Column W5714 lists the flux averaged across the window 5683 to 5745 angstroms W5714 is 230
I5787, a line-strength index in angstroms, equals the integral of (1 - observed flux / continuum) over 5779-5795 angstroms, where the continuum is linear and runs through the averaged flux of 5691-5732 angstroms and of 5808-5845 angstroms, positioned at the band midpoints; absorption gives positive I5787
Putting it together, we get 0.88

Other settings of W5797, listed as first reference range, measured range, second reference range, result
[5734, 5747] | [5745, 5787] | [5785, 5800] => 2.1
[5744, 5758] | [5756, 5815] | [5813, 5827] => -0.7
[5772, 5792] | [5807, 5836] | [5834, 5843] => 1.5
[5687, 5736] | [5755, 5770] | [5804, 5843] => 1.1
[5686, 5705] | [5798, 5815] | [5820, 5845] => -0.2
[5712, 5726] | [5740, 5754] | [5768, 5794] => 0.5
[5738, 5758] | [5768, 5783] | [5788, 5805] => 0.5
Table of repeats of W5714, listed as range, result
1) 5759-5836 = 217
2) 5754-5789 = 213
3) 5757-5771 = 209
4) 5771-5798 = 220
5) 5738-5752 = 231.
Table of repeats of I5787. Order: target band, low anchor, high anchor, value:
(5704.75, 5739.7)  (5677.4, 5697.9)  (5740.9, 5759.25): -0.6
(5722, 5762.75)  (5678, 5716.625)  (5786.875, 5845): 1.5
